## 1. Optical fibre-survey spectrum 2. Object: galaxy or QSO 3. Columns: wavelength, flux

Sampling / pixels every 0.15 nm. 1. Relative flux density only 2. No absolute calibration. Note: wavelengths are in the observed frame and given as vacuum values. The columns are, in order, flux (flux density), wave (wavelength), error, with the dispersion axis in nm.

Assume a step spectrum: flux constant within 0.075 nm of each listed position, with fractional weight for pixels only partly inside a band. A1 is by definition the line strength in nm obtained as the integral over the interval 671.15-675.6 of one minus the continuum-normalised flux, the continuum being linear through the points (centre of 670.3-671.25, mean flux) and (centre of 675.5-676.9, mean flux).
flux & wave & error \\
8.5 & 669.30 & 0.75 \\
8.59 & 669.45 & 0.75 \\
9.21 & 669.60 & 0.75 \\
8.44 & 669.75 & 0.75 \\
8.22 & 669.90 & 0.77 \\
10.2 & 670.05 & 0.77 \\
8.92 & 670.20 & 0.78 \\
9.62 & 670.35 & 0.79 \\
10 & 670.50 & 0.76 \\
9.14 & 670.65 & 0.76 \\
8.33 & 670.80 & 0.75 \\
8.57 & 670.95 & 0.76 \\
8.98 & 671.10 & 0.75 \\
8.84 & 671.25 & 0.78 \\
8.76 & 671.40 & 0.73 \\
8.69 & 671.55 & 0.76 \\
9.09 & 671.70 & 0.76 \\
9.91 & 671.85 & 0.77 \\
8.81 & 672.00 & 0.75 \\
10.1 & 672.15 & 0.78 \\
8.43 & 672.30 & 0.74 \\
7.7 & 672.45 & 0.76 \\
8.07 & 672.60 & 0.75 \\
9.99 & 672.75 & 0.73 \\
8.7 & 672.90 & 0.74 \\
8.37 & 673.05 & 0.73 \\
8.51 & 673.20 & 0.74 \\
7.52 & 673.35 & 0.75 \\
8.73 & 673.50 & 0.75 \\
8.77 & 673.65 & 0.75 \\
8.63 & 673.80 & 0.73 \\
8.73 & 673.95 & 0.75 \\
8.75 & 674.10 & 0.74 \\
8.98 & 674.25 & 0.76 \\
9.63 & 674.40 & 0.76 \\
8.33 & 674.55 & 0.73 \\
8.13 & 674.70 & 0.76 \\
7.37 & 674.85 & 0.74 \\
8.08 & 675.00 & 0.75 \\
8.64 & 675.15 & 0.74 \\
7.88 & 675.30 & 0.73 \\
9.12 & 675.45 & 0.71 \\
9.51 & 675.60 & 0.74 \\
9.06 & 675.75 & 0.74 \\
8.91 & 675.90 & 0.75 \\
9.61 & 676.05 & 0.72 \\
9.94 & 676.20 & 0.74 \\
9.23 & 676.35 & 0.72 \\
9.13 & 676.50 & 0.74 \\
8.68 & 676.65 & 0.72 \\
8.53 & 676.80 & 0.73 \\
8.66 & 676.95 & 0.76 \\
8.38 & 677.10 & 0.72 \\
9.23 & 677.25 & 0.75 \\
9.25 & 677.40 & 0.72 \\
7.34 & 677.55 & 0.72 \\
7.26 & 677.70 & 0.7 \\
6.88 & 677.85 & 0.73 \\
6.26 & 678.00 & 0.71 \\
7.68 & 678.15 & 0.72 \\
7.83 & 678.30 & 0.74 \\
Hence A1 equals 0.21 nm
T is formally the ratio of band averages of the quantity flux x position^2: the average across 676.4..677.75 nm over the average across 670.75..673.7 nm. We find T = 0.99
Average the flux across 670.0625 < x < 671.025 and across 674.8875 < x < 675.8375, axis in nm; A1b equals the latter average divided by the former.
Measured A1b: 0.95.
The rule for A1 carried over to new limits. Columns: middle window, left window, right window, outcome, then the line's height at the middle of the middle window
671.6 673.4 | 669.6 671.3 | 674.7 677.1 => 0.03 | 8.94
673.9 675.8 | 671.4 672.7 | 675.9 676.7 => 0.11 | 9.15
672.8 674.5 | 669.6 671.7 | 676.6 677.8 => 0.01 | 8.71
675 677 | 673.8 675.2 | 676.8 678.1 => -0.18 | 8.22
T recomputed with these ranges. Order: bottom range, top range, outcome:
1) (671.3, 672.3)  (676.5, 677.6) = 0.96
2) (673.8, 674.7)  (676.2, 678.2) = 0.95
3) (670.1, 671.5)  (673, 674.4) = 0.96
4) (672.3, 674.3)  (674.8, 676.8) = 1.04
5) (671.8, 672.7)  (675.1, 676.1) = 1.02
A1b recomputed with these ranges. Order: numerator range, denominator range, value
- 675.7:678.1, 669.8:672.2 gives 0.93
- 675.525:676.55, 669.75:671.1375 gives 1.03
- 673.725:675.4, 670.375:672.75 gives 0.95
